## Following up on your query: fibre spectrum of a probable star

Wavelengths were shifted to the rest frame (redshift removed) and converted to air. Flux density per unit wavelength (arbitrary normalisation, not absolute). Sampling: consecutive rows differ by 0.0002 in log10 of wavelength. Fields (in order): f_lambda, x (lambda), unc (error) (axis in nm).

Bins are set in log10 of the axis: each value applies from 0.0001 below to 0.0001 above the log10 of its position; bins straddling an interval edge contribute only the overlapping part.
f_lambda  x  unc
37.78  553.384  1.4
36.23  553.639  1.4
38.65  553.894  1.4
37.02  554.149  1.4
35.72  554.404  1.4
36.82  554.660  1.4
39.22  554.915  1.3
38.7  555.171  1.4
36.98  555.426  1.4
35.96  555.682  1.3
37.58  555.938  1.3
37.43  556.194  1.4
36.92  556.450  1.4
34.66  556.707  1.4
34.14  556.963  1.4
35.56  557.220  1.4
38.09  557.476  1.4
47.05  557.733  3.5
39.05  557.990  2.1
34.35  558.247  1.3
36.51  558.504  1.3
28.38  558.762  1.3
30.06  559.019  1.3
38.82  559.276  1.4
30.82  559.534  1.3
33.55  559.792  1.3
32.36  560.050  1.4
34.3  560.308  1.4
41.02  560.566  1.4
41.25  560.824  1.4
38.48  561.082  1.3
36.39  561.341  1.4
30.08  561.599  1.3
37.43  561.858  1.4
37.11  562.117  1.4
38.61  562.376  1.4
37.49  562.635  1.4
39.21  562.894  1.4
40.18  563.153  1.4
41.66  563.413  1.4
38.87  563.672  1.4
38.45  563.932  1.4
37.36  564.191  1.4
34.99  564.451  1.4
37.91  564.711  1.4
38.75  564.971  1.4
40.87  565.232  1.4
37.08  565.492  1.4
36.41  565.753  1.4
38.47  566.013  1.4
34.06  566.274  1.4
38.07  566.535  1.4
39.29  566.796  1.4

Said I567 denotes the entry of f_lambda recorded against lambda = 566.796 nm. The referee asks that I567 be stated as 39.29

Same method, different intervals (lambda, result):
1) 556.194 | 37.43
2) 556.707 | 34.66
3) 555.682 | 35.96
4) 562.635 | 37.49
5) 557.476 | 38.09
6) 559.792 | 33.55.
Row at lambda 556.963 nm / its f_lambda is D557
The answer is 34.14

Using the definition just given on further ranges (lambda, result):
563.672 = 38.87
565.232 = 40.87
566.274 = 34.06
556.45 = 36.92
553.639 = 36.23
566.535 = 38.07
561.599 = 30.08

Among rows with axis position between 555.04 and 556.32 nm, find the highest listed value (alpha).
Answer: 38.7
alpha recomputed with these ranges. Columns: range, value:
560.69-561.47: 41.25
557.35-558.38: 47.05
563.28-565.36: 41.66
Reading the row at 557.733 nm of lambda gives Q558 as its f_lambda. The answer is 47.05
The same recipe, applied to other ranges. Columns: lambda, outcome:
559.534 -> 30.82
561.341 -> 36.39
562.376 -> 38.61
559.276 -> 38.82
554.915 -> 39.22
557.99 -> 39.05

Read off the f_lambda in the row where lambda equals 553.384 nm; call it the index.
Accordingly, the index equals 37.78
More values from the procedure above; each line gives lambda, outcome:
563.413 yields 41.66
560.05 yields 32.36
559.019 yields 30.06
